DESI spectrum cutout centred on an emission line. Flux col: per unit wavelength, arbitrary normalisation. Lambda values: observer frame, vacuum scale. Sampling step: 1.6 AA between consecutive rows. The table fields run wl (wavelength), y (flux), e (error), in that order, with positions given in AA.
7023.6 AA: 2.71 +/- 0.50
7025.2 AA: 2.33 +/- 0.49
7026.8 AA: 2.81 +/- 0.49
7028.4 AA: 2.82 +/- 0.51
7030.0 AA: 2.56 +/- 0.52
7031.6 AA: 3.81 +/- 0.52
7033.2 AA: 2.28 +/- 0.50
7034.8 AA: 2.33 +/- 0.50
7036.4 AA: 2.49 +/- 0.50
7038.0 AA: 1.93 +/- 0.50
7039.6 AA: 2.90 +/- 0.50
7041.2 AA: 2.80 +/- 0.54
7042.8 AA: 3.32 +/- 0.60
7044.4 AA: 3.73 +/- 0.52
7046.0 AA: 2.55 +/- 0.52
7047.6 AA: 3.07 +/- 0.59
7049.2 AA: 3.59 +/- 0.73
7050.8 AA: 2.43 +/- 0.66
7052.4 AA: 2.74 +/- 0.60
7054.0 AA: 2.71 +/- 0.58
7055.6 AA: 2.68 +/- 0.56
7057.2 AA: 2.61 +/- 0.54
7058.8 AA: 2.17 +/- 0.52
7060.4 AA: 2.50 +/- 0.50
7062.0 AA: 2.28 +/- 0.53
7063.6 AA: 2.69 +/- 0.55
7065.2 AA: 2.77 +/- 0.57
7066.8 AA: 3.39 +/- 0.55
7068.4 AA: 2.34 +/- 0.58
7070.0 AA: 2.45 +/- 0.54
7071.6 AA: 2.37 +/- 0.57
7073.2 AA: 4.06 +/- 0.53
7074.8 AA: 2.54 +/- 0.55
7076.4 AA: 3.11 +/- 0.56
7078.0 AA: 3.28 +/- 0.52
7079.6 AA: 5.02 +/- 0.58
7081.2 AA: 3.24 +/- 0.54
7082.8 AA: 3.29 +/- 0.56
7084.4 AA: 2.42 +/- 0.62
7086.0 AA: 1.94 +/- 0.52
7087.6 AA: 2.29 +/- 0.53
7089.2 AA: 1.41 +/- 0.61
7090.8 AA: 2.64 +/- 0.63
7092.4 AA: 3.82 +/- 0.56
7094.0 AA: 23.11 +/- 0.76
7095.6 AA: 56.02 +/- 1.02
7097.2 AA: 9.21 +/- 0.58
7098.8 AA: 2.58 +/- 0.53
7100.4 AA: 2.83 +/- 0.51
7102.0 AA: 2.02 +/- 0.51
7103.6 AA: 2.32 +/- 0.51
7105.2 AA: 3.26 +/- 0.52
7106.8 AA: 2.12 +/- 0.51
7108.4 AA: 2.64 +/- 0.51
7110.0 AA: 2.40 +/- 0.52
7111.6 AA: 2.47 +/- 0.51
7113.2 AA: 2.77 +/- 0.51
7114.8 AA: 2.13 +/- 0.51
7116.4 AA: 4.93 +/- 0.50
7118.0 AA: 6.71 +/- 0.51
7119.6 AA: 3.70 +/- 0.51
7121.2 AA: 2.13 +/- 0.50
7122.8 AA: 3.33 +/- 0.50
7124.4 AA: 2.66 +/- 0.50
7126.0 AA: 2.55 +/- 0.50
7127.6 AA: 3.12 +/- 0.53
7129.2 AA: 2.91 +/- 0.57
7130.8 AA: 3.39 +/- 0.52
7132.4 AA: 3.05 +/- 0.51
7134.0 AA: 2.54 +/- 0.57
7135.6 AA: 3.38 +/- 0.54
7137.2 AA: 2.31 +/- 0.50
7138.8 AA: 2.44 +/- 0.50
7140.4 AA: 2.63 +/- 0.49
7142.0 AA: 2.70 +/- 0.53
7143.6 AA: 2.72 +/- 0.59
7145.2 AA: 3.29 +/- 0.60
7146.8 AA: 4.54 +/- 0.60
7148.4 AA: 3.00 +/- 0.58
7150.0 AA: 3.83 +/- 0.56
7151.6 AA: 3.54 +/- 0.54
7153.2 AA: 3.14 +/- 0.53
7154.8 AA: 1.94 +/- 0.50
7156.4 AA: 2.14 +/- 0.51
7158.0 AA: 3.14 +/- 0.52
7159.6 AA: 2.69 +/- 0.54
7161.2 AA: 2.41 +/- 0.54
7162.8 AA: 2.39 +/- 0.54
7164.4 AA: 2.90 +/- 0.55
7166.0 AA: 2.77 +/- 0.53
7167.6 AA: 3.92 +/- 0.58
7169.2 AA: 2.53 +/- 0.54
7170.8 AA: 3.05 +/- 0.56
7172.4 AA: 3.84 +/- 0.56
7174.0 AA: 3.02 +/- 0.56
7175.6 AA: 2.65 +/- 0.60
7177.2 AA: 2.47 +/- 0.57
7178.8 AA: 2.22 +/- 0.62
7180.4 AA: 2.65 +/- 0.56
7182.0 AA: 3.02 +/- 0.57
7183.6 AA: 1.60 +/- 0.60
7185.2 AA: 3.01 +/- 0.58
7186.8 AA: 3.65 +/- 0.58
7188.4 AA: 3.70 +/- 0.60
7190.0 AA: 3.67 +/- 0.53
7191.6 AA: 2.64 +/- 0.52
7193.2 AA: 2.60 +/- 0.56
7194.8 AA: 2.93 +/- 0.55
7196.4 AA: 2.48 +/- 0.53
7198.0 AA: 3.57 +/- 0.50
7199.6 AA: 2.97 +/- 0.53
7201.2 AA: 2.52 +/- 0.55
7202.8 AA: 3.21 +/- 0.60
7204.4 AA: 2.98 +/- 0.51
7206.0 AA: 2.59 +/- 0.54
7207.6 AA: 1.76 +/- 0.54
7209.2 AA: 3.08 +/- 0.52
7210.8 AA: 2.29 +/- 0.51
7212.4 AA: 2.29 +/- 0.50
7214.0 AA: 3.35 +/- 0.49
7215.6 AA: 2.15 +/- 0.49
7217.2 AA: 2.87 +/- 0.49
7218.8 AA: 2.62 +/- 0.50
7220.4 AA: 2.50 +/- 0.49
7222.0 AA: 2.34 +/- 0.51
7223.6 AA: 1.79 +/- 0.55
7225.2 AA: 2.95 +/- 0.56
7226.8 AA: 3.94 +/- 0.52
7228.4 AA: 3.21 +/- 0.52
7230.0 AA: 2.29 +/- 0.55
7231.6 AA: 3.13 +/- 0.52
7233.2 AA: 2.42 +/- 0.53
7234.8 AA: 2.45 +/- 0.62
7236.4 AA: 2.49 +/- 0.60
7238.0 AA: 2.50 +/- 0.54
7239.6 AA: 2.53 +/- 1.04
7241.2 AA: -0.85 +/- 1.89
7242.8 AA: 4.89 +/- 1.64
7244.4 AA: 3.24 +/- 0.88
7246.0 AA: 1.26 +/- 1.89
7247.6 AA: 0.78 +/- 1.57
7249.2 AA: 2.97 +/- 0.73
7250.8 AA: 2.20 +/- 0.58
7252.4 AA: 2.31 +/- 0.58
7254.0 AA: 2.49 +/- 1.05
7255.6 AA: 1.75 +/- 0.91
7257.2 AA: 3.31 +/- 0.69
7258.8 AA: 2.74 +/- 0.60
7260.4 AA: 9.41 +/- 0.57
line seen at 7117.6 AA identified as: [N II]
